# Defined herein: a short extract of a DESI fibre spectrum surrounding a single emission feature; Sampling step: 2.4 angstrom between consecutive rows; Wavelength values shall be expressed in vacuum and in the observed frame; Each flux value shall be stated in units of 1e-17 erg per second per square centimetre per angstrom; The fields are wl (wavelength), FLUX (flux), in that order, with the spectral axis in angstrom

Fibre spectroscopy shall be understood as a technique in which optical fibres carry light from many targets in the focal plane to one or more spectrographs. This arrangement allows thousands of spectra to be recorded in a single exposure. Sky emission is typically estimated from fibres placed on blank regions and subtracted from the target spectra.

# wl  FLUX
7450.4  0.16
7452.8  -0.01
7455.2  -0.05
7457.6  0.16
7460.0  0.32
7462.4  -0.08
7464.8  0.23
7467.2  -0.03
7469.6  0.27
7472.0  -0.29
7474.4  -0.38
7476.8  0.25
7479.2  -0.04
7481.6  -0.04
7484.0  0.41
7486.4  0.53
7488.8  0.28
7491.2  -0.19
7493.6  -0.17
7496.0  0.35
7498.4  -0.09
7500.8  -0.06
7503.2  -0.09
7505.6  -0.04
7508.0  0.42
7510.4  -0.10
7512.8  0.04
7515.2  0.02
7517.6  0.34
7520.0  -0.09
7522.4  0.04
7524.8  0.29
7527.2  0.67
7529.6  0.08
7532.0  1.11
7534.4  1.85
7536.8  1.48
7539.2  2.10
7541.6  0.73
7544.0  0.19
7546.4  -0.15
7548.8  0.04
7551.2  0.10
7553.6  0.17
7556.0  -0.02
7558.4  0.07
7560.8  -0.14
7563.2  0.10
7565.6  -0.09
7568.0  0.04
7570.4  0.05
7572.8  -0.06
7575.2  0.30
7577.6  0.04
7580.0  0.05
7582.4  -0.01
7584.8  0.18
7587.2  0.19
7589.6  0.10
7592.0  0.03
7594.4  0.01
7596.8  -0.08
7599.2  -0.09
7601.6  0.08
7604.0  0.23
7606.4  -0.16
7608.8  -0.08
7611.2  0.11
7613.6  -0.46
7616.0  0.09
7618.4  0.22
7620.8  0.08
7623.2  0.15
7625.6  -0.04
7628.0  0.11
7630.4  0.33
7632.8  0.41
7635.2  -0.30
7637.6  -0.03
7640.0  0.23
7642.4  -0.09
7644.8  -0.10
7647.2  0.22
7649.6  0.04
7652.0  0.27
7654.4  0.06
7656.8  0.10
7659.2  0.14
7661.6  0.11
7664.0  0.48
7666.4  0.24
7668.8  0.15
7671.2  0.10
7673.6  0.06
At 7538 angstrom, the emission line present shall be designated [O II]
